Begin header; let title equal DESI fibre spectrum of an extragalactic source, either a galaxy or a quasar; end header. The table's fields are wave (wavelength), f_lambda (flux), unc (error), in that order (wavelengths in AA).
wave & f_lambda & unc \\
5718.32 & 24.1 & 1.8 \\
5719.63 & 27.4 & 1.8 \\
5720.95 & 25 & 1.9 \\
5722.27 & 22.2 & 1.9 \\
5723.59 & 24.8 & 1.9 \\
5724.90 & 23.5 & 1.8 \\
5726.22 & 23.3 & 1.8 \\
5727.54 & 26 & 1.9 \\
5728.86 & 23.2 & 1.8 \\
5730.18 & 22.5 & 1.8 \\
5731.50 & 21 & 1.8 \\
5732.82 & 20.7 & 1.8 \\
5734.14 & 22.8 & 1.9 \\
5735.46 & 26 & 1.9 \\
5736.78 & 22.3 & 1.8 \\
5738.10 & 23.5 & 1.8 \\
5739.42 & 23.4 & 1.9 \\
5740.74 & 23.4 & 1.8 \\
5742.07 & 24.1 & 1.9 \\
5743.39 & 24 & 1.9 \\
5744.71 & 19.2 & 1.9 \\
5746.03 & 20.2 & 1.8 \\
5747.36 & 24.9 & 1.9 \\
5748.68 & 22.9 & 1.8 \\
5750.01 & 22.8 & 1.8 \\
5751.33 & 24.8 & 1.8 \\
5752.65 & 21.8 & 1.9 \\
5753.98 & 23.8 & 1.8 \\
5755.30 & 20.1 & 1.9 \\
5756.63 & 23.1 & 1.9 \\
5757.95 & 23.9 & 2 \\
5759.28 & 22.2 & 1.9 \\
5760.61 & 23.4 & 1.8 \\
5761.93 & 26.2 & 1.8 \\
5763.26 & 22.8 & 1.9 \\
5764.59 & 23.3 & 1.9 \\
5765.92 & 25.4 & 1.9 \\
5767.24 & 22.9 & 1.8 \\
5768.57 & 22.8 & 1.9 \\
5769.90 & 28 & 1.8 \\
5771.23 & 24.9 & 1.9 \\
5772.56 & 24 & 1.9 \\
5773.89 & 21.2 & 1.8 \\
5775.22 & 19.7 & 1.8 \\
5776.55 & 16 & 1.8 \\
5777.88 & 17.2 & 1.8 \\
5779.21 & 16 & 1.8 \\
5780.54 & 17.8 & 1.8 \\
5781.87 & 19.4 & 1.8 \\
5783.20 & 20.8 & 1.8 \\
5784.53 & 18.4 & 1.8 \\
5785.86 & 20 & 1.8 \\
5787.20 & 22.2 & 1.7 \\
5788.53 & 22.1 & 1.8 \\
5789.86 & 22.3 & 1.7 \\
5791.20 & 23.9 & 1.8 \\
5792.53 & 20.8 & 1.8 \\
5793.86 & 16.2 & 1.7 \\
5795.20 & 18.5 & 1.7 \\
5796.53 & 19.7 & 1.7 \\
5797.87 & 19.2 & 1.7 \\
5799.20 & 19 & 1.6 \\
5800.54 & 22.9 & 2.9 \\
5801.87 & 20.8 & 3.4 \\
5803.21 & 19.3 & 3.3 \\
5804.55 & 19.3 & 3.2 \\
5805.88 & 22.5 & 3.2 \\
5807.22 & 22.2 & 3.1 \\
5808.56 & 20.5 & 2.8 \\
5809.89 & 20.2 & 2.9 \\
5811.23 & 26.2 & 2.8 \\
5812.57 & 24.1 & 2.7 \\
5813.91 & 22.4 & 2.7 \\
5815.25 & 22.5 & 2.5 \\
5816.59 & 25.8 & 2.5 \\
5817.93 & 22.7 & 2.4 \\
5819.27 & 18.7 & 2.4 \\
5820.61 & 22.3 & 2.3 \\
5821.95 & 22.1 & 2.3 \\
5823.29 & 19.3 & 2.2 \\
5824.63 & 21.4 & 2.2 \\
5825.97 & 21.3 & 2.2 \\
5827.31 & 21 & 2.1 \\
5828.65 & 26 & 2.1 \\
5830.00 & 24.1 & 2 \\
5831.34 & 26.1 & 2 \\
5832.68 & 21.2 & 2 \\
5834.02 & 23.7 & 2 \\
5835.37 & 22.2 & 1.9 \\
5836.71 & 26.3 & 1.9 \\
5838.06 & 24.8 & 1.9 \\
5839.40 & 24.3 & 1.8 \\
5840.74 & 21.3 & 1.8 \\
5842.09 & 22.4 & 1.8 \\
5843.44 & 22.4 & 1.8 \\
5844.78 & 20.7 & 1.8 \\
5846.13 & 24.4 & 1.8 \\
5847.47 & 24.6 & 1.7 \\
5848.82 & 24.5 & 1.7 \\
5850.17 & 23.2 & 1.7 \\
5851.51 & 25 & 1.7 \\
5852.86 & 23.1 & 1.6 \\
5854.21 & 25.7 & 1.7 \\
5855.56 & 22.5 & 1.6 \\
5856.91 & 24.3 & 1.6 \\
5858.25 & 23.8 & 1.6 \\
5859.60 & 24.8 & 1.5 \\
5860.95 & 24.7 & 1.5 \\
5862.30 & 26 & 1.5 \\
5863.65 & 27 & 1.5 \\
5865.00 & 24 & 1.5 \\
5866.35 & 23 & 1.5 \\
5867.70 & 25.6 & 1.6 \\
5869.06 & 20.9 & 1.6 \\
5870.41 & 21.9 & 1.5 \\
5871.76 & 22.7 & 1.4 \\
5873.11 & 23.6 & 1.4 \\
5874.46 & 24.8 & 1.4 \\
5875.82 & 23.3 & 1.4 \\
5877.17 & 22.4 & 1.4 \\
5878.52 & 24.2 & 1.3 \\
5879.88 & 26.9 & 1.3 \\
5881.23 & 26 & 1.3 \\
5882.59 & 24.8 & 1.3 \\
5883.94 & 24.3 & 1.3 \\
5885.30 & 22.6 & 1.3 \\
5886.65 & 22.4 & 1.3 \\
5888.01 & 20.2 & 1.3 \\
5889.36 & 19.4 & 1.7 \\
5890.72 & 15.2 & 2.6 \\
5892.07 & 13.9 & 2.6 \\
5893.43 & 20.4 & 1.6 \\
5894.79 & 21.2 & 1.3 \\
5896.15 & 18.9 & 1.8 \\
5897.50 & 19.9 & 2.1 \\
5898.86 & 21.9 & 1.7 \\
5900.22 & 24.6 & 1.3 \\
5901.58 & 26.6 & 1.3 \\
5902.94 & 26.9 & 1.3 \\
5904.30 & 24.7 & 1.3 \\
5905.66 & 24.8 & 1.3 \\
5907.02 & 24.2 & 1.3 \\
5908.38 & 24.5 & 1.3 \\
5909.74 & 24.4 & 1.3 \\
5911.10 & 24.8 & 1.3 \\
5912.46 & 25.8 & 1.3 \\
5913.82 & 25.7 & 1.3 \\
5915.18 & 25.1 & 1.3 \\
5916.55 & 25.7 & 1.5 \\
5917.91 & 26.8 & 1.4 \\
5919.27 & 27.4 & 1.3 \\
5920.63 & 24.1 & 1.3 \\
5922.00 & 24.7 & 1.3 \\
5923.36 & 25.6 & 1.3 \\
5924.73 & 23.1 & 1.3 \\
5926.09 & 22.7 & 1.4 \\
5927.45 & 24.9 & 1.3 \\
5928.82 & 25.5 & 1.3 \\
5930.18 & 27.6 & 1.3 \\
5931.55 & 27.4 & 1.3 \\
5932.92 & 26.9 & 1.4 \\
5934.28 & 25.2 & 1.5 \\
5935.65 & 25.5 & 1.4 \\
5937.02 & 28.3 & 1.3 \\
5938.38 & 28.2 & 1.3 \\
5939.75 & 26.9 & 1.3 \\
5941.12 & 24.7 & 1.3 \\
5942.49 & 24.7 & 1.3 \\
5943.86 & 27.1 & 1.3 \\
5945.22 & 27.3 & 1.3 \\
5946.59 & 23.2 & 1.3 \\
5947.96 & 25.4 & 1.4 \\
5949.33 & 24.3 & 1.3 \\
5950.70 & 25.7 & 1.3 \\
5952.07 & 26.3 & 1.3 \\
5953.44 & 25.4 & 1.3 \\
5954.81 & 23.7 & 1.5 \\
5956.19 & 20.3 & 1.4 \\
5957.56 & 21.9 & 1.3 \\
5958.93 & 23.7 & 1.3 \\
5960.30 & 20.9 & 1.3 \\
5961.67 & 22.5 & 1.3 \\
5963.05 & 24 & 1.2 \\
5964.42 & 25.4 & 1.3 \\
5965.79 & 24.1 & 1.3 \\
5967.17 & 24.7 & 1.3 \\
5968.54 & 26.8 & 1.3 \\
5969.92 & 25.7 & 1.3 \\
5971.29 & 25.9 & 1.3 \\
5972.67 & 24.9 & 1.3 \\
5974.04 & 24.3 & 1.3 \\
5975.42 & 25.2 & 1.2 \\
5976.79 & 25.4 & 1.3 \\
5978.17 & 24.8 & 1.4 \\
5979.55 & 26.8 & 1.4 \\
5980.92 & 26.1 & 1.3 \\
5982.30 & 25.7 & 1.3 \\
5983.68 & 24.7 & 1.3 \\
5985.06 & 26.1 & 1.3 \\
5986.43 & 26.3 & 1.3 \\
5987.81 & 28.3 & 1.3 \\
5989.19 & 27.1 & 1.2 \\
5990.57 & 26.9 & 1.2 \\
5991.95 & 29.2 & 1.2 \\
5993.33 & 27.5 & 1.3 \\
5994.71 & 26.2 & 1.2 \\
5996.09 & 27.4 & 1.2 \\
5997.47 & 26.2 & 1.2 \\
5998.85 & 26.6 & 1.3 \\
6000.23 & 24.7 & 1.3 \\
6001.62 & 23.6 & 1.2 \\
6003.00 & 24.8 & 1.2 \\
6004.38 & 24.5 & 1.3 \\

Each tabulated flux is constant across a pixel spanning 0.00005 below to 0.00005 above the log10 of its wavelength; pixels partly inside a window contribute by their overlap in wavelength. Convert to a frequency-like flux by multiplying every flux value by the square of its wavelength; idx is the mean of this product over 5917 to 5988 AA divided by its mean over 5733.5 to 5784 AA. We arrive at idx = 1.20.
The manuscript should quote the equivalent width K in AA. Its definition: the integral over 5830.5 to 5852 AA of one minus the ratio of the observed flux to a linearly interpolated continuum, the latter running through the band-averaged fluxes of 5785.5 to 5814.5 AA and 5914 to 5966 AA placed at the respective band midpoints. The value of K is -1.2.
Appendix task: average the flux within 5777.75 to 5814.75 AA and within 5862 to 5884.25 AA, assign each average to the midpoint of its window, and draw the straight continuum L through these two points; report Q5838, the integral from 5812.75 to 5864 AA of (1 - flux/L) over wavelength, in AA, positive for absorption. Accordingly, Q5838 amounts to -1.89 AA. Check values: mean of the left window 20.6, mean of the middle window 23.4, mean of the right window 24.2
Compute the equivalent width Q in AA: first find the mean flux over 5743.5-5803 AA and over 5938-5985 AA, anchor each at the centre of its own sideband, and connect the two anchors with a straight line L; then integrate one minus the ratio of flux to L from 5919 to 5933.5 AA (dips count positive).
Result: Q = -0.7 AA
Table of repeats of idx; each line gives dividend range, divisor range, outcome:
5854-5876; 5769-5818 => 1.17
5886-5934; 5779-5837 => 1.14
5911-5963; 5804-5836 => 1.17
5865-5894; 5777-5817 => 1.11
